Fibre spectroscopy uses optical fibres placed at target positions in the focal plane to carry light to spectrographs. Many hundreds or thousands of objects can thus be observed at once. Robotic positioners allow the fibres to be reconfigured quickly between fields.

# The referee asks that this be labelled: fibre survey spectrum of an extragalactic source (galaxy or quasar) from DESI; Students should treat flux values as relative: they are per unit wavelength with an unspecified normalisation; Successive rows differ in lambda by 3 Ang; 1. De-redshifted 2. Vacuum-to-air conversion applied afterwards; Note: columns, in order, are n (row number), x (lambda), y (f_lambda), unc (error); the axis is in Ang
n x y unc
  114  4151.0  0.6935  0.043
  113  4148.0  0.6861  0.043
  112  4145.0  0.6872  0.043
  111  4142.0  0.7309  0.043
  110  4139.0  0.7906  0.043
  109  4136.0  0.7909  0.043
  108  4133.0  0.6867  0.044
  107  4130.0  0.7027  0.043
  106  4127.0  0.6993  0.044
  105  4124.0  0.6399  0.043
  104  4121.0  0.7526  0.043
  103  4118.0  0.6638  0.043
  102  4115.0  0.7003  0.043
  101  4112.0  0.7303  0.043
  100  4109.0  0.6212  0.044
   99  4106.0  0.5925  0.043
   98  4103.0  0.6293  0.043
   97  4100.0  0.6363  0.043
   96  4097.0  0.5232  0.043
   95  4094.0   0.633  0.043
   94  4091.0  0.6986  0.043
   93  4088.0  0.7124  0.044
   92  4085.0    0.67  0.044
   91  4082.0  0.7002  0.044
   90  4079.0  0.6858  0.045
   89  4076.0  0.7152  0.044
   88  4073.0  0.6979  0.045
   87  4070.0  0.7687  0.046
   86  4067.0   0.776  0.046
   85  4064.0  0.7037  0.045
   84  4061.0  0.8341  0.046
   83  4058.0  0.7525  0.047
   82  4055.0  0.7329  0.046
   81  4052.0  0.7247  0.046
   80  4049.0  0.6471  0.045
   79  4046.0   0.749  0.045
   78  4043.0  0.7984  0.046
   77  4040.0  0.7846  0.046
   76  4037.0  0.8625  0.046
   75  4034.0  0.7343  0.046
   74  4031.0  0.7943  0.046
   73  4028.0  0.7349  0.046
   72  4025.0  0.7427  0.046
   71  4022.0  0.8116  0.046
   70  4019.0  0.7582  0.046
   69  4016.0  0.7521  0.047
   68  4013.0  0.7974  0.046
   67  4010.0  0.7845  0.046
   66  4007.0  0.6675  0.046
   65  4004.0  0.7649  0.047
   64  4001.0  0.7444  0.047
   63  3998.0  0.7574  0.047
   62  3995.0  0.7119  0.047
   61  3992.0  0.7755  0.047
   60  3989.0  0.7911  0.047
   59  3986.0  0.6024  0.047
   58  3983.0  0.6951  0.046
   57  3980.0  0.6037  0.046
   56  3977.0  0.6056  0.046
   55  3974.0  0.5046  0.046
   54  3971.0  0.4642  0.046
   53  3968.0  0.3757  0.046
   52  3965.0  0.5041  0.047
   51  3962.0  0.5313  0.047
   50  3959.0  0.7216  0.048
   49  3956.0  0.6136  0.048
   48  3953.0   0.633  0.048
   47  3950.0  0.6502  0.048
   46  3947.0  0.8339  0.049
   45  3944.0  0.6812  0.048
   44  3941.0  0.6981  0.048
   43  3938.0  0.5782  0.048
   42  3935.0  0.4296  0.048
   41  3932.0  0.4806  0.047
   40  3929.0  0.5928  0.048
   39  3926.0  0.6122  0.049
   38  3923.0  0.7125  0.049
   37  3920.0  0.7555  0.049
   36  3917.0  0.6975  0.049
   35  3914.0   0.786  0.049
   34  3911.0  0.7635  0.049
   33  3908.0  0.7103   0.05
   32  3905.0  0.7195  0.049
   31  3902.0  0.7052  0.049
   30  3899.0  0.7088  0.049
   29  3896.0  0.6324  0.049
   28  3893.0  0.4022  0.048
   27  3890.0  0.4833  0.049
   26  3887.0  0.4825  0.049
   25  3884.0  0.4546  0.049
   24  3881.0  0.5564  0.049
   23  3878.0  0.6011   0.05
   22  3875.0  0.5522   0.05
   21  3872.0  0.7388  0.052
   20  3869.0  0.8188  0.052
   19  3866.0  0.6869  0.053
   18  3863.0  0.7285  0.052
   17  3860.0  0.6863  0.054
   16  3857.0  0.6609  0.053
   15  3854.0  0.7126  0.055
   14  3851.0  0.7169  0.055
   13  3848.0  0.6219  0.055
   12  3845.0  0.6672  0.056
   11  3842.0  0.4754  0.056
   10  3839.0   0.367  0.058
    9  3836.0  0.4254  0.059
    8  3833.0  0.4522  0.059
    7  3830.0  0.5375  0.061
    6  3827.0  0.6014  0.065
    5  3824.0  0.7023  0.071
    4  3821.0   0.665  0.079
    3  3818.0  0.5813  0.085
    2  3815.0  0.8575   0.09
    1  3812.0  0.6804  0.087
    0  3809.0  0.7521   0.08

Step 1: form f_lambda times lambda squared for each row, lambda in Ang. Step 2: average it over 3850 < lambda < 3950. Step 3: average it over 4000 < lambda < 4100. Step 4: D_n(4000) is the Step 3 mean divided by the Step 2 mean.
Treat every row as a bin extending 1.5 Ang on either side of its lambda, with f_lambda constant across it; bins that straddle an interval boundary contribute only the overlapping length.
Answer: 1.22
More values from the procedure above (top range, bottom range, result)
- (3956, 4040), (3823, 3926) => 1.17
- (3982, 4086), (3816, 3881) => 1.32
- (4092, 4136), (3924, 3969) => 1.20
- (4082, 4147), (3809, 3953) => 1.21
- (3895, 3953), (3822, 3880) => 1.12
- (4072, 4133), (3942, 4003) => 1.11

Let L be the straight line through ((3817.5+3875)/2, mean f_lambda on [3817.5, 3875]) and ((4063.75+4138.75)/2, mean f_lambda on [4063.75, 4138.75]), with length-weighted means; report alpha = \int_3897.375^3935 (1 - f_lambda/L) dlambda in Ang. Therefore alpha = -2.2 Ang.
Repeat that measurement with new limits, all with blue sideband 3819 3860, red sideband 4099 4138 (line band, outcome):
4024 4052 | -4.4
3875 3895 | 3.3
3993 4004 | -1.7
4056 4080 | -2.8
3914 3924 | -1.9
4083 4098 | 0.4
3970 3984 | 1.3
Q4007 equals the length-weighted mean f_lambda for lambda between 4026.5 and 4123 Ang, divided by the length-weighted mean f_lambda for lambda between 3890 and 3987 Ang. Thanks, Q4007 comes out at 1.14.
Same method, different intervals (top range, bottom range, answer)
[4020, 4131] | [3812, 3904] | 1.17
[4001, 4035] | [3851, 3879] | 1.10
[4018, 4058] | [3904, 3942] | 1.16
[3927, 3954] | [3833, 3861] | 1.06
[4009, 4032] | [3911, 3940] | 1.21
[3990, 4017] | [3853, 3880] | 1.10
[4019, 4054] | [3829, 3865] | 1.29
